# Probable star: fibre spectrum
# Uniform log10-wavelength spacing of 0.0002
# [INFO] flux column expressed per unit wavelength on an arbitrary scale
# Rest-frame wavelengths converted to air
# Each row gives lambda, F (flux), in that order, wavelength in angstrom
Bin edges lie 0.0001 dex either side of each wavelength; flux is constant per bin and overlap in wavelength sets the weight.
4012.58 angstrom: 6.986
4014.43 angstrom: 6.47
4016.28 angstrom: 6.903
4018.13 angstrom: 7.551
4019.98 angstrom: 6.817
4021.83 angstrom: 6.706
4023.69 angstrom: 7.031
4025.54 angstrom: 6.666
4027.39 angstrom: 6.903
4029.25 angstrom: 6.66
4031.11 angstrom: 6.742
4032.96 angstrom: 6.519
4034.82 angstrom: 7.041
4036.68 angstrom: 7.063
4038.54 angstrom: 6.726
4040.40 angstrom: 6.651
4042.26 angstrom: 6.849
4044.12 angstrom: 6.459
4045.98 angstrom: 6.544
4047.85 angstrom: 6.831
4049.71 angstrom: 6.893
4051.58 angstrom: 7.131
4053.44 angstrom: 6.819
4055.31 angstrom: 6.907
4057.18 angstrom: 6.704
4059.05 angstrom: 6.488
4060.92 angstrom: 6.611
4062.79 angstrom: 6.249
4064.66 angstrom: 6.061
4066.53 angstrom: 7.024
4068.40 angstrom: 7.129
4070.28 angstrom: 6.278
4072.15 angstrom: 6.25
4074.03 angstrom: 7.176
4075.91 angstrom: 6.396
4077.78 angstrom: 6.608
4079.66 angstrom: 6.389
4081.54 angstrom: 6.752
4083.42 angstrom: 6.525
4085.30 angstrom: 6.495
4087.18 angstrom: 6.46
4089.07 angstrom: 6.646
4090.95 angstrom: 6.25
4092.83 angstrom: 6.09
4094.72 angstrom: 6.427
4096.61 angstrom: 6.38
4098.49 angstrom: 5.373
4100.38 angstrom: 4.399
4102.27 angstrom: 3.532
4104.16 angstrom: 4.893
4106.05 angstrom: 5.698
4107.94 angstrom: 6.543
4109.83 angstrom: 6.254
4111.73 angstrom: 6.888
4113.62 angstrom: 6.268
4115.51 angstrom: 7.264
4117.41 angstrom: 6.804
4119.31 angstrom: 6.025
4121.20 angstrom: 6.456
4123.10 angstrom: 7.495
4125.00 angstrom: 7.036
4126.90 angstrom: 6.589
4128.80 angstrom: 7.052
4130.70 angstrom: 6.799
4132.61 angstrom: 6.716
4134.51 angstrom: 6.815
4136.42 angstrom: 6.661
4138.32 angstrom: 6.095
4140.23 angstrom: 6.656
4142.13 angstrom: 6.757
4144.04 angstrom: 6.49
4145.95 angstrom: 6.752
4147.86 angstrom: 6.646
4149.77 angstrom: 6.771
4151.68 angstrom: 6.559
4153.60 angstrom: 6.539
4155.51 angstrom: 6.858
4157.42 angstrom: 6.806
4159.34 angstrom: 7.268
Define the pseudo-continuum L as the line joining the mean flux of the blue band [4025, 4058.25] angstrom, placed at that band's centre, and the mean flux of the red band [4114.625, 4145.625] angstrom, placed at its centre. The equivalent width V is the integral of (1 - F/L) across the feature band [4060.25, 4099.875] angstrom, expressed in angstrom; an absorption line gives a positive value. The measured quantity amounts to 1.93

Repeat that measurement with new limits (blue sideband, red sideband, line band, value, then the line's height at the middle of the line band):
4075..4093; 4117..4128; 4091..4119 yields 2.9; 6.62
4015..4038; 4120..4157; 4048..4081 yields 0.8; 6.82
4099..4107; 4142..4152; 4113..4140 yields -4.8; 5.73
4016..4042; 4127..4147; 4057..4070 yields 0.4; 6.8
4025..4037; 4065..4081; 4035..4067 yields 0.0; 6.72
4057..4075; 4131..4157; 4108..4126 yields -0.2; 6.63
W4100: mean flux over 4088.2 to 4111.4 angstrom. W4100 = 5.74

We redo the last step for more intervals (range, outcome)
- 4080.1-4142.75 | 6.34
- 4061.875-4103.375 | 6.22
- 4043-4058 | 6.79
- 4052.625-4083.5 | 6.61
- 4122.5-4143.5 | 6.77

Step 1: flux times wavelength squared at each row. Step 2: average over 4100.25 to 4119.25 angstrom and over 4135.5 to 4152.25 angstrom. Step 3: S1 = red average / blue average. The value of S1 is 1.1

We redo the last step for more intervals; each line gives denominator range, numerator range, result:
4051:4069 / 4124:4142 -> 1.04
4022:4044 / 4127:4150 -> 1.04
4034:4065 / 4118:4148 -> 1.04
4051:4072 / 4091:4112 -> 0.87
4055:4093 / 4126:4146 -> 1.05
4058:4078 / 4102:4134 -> 1.00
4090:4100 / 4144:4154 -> 1.13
